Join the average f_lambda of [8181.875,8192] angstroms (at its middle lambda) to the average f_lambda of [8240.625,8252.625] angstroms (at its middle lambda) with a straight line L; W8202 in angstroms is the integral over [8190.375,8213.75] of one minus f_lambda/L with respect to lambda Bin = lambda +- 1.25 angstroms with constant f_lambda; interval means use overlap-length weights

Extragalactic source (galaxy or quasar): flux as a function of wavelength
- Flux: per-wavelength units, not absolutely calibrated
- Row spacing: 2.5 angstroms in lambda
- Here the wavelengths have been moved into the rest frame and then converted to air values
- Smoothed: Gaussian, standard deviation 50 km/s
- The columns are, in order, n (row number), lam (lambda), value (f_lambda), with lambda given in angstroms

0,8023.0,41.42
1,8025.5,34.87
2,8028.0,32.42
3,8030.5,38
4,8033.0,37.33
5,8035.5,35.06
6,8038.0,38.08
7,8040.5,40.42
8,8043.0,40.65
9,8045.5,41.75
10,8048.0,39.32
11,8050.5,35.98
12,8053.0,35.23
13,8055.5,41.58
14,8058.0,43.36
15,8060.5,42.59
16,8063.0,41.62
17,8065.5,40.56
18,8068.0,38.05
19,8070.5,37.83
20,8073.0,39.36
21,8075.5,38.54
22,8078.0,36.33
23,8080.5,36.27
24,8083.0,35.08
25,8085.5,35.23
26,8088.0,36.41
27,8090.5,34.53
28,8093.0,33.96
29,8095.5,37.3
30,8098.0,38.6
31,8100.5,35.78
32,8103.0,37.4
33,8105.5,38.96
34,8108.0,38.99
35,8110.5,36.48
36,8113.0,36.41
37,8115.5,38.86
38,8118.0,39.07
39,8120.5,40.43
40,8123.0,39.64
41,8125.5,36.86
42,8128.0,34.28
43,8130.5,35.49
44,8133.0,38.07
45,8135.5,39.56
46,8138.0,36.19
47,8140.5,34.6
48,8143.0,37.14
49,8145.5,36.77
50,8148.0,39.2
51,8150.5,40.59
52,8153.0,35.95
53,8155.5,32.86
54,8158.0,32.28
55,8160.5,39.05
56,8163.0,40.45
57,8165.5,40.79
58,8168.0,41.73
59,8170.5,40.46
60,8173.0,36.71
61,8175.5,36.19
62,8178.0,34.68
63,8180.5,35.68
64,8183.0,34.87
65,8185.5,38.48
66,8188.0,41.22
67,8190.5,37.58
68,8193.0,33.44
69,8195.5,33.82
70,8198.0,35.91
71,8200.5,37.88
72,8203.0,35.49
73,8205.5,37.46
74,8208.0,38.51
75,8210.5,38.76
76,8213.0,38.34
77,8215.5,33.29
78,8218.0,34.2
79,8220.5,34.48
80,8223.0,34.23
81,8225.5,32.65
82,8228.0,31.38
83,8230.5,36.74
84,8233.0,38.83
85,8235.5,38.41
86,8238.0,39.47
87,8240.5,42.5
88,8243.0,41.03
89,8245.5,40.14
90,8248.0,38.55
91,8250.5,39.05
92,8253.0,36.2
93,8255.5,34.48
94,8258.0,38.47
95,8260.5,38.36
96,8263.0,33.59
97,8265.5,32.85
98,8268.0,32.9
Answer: 1.1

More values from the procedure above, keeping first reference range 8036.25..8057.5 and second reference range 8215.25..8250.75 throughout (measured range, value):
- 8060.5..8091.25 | 0.9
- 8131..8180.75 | 0.6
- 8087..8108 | 1.0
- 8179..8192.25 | 0.1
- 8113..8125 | -0.2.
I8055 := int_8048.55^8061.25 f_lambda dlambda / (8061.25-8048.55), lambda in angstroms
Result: 39.6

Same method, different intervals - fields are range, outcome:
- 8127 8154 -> 37.1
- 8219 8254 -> 37.4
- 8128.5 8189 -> 37.4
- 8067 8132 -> 37.2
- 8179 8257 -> 36.9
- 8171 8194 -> 36.7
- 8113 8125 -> 39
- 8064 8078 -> 38.7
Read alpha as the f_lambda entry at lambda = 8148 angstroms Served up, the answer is 39.2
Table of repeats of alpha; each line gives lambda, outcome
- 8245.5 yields 40.14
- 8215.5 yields 33.29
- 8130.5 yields 35.49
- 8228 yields 31.38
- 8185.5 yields 38.48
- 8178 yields 34.68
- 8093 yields 33.96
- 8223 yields 34.23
